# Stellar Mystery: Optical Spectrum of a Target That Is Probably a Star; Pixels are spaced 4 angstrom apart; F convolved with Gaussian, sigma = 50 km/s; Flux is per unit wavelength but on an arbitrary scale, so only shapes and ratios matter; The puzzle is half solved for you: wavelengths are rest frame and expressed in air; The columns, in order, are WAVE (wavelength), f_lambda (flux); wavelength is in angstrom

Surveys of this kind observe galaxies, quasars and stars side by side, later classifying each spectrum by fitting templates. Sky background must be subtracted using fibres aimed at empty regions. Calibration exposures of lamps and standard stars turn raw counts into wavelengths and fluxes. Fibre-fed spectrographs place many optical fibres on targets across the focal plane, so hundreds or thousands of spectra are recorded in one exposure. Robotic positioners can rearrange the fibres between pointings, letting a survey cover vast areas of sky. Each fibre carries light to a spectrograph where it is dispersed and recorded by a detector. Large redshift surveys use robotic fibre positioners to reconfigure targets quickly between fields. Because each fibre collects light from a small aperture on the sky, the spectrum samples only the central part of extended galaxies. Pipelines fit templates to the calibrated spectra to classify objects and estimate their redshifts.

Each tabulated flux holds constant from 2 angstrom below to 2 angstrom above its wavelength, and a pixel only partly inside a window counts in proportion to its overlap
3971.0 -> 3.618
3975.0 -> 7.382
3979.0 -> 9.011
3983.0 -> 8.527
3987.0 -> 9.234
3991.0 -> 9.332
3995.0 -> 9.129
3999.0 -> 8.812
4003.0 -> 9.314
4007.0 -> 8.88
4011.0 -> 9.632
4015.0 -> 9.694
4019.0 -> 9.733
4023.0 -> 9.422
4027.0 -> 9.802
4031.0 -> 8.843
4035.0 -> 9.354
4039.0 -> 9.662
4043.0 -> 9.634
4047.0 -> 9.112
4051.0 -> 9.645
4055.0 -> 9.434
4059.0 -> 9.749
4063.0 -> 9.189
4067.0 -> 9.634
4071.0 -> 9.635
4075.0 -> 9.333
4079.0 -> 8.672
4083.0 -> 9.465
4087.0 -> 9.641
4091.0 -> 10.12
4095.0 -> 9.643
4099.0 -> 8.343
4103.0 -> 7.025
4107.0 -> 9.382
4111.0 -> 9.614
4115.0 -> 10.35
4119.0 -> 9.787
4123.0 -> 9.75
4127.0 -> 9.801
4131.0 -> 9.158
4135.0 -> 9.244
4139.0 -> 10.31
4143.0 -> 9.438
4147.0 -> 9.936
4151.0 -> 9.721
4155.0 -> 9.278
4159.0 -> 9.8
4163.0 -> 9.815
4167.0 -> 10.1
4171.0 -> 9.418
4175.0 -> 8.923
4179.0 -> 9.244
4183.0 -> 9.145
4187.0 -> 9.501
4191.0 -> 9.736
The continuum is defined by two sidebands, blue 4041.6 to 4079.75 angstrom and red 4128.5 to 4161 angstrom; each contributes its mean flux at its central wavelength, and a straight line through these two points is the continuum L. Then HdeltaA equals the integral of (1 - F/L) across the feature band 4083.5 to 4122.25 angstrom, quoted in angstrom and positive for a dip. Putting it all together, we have 0.7 angstrom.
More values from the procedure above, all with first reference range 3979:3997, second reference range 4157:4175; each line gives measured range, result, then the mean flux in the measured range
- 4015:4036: -0.6 angstrom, 9.46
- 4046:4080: -0.3 angstrom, 9.41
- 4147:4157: 0.1 angstrom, 9.59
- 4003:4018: -0.5 angstrom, 9.41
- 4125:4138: 0.1 angstrom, 9.47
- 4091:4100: 0.1 angstrom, 9.32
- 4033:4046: -0.4 angstrom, 9.52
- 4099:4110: 1.3 angstrom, 8.36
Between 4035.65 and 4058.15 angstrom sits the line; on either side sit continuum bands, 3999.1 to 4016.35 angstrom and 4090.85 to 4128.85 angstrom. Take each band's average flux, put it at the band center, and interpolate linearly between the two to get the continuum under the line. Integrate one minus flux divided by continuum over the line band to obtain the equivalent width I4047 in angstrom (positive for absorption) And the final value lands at -0.4 angstrom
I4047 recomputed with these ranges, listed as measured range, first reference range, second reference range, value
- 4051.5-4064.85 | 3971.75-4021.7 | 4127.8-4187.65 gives -0.5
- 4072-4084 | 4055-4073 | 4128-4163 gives 0.5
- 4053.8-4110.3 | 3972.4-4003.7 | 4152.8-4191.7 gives -0.8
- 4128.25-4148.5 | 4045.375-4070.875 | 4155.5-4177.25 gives -0.1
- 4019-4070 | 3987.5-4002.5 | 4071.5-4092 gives -0.9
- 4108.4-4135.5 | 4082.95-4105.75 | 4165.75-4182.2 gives -1.6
